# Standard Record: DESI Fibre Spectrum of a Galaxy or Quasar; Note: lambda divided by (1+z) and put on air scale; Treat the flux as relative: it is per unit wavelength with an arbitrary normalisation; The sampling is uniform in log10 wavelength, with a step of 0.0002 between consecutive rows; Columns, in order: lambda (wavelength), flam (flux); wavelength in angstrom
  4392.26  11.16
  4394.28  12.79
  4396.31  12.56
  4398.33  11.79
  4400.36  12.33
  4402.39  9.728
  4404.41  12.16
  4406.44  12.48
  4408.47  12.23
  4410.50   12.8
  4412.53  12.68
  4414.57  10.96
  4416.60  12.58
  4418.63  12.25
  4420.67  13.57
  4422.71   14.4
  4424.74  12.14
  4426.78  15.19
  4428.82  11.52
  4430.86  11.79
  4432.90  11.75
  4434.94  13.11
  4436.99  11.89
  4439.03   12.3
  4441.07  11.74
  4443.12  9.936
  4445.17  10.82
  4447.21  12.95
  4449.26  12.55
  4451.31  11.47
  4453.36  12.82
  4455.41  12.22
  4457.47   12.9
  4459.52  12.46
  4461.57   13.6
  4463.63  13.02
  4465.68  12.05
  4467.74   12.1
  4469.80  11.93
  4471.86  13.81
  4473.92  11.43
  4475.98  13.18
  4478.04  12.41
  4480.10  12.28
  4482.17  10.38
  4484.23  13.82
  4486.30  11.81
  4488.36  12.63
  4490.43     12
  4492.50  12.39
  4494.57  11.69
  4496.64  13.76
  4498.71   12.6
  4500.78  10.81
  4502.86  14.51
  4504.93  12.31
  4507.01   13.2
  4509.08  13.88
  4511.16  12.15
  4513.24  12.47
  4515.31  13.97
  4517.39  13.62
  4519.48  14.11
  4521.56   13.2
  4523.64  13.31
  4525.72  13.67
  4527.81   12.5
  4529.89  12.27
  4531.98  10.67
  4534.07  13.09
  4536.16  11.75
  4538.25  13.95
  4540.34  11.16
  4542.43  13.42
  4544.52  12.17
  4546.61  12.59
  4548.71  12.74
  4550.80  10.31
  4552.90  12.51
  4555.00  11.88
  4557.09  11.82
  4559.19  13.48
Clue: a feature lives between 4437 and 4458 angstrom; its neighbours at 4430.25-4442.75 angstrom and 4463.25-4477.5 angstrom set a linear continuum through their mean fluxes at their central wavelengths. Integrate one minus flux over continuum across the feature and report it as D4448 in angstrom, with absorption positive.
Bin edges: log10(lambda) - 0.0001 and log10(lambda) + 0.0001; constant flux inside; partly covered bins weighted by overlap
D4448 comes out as 0.4 angstrom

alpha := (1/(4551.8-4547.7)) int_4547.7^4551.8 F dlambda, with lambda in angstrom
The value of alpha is 11.5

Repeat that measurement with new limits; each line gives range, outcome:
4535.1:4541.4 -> 12.3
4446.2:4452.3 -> 12.3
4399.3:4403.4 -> 11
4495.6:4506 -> 12.8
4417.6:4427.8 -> 13.5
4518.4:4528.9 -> 13.4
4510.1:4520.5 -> 13.3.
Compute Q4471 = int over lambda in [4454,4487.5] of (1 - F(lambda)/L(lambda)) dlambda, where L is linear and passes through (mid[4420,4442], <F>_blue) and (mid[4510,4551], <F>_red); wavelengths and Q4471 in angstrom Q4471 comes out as 0.6 angstrom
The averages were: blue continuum 12.7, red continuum 12.7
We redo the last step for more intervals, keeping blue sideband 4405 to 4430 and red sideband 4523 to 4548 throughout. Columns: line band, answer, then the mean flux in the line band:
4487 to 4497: 0.2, 12.4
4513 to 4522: -0.7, 13.6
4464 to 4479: 0.2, 12.4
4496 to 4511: -0.4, 12.9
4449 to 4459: 0.2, 12.4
